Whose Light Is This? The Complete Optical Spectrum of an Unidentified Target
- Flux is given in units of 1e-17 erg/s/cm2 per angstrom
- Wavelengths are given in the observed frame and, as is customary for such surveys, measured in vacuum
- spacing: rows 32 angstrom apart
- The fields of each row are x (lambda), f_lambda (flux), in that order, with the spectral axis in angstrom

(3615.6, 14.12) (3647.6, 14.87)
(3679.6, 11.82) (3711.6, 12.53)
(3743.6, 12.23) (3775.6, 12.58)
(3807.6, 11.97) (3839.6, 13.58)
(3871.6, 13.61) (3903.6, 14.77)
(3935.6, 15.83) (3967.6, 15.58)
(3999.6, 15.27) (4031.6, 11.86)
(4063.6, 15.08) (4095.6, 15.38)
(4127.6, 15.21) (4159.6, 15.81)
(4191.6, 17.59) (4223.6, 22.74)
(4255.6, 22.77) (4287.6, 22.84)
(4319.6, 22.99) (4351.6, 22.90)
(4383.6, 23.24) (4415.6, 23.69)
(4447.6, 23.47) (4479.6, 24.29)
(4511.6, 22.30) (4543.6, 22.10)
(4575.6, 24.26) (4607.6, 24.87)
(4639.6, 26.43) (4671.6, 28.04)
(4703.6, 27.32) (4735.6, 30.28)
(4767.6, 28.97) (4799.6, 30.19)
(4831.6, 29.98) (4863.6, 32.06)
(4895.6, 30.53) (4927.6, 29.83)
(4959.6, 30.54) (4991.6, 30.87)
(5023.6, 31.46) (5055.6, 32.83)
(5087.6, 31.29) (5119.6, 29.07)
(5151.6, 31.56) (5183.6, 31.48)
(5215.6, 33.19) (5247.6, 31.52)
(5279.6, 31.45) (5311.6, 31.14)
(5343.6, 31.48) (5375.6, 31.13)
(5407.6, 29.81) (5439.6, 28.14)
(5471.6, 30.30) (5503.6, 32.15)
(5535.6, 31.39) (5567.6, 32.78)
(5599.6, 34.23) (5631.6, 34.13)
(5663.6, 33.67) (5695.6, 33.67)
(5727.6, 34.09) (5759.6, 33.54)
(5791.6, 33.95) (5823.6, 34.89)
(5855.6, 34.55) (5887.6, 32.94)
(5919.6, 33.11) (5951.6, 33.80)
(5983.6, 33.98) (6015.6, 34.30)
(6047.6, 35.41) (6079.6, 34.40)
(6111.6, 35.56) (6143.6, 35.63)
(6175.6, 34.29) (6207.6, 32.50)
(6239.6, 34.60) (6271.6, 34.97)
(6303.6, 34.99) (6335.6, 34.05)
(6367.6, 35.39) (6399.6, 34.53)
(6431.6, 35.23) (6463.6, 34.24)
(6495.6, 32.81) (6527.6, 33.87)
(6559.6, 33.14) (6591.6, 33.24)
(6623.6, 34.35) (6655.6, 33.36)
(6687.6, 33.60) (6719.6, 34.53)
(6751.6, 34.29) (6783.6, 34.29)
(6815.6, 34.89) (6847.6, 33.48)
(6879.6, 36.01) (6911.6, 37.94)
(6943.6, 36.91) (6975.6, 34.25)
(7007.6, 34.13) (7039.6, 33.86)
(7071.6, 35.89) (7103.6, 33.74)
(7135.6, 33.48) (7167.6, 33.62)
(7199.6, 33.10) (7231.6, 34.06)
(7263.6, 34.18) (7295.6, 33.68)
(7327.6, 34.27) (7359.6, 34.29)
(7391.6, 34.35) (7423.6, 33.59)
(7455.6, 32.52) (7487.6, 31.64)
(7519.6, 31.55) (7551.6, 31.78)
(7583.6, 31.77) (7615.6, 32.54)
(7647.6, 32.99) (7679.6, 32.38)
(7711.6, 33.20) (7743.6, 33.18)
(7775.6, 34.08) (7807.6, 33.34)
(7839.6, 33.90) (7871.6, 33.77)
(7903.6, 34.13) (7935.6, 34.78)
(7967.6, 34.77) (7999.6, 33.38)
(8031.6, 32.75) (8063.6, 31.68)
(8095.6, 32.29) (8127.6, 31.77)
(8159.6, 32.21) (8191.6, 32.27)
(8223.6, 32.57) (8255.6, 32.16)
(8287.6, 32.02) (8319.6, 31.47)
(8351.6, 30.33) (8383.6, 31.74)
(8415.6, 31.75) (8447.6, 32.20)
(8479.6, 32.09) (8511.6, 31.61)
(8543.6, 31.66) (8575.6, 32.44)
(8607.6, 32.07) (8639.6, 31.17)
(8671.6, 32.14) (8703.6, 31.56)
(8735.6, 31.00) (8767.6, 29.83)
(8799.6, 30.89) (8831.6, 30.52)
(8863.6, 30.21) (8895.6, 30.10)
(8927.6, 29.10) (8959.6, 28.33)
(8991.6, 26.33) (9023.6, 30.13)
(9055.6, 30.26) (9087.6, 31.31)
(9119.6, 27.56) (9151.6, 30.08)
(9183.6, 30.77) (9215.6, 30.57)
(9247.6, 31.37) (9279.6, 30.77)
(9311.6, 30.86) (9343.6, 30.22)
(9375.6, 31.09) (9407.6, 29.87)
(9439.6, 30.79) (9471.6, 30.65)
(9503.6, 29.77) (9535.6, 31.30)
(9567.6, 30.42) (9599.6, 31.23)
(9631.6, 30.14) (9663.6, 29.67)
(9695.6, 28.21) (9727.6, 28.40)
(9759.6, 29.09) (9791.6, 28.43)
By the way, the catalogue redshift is 0.05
